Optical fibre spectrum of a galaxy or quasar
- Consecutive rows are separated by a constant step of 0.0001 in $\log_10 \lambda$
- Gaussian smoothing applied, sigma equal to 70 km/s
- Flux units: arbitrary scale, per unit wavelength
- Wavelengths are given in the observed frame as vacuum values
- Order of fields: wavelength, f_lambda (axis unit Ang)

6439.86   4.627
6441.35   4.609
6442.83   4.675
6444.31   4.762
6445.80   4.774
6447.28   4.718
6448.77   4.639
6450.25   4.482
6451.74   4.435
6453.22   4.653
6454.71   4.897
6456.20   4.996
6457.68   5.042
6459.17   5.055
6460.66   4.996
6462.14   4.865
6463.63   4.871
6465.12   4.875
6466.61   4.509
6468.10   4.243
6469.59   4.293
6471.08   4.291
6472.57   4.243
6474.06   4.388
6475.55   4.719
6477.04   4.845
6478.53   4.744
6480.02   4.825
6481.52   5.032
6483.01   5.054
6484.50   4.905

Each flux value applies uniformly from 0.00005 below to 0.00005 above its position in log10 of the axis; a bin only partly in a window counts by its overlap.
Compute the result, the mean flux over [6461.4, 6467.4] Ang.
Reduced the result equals 4.77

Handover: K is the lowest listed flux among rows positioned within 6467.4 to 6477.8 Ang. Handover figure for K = 4.243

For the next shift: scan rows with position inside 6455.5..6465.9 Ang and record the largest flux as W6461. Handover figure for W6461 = 5.055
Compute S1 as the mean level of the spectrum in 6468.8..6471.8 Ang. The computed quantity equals 4.29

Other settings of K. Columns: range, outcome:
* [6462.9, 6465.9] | 4.871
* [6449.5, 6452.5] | 4.435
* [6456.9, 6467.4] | 4.509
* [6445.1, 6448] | 4.718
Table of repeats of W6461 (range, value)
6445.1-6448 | 4.774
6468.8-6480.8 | 4.845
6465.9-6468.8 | 4.509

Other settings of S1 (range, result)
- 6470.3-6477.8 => 4.5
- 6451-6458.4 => 4.81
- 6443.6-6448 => 4.75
